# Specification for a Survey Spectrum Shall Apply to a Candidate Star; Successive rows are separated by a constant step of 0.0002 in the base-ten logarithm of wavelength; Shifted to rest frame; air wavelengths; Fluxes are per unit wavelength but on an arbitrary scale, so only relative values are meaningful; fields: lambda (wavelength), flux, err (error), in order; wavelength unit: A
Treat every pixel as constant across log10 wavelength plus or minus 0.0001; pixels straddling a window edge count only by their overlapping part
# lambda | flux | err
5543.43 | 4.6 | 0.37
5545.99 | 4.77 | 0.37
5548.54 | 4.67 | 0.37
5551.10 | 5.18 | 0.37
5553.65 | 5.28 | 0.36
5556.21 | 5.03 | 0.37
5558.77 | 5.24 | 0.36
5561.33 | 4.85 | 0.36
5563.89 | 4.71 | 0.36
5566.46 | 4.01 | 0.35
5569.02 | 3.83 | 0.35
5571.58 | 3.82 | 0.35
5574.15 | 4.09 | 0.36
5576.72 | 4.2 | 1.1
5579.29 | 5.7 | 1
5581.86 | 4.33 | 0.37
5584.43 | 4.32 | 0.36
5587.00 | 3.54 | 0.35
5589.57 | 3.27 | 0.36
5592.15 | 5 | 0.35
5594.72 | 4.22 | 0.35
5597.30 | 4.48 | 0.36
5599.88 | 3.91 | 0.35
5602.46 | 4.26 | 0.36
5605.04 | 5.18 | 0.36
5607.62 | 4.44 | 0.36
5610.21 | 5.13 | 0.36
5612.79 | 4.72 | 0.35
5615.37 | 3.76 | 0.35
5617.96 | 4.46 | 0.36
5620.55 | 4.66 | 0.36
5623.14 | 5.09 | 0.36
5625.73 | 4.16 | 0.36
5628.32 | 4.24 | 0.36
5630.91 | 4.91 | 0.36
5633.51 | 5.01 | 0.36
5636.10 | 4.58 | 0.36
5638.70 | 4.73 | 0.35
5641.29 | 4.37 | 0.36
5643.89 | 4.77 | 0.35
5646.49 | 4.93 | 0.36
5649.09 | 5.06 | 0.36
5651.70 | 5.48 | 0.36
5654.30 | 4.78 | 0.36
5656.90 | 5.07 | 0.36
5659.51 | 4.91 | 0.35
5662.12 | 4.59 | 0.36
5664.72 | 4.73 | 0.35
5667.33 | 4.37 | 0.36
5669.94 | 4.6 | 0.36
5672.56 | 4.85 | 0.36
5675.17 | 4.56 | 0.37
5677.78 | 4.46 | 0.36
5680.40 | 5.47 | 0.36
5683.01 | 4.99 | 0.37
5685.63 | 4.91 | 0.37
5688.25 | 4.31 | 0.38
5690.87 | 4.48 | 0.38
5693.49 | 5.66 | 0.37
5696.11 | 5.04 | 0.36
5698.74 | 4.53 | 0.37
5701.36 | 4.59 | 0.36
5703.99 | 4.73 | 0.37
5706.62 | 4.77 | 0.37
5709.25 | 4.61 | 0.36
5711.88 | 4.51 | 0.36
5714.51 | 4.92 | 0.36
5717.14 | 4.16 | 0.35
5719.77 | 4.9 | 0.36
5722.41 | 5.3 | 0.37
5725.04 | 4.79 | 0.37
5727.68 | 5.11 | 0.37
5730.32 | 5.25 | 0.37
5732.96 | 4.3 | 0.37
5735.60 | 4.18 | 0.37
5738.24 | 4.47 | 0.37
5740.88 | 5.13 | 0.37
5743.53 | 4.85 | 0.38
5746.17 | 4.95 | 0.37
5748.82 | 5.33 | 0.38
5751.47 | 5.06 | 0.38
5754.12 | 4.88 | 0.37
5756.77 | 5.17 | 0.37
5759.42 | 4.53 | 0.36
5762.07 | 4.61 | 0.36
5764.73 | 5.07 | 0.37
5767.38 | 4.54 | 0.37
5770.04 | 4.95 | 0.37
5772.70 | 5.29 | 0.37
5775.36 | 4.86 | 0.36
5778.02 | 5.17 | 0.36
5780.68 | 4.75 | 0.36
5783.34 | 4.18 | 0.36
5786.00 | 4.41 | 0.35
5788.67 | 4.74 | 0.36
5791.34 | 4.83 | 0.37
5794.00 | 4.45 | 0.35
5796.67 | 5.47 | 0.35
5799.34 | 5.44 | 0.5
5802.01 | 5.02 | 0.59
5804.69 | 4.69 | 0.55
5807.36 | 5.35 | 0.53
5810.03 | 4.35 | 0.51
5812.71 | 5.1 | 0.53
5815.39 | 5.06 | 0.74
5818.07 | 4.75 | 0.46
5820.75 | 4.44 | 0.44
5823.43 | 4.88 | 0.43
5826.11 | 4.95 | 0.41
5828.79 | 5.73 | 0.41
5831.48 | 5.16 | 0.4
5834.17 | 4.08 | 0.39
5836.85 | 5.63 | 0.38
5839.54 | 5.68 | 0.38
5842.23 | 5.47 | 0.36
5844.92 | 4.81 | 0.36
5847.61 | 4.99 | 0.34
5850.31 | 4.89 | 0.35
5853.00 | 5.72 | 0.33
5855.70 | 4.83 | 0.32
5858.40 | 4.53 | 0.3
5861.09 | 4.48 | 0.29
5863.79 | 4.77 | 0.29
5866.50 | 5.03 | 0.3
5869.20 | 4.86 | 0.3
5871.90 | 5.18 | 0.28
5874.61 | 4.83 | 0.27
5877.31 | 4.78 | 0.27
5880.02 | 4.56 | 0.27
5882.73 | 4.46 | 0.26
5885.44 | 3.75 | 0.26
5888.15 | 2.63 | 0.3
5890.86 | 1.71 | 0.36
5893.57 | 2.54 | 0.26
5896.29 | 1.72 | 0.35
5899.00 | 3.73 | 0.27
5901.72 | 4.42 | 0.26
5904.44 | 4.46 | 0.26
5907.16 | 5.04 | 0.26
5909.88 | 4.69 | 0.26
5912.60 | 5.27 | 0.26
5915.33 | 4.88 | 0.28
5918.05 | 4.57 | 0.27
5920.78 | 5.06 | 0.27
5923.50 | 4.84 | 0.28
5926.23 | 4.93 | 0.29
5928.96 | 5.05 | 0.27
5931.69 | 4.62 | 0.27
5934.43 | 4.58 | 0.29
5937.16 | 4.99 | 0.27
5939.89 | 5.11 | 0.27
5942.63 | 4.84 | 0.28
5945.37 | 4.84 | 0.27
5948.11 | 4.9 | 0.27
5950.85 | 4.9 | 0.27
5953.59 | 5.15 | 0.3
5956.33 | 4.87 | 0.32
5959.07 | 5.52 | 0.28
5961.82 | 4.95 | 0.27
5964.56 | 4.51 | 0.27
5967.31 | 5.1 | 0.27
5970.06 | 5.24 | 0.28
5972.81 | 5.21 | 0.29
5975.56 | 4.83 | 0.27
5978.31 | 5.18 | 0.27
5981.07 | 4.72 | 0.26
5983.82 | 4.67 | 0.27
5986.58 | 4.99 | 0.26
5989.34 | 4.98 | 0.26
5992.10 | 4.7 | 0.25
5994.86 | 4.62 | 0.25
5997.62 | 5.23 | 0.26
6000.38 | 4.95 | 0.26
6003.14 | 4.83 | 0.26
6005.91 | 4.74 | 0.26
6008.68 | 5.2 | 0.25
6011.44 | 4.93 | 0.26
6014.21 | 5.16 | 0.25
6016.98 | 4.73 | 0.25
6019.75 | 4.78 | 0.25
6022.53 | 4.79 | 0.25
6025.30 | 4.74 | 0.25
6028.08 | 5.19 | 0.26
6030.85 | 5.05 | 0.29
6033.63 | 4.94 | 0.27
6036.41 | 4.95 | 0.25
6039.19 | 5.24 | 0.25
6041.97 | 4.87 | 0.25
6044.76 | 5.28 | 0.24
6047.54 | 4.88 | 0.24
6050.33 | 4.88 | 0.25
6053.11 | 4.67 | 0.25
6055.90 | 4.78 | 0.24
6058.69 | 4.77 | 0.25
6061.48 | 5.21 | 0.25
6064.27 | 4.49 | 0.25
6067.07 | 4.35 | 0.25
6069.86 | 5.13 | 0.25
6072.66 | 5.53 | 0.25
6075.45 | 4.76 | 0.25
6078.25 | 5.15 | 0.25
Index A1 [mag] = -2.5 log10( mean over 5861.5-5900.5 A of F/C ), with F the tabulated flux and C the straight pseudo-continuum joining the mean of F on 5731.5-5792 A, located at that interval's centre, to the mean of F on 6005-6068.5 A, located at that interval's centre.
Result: 0.23 mag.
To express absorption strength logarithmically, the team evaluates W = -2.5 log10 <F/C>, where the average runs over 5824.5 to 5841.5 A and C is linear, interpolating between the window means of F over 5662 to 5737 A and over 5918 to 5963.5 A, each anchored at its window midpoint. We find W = -0.08 mag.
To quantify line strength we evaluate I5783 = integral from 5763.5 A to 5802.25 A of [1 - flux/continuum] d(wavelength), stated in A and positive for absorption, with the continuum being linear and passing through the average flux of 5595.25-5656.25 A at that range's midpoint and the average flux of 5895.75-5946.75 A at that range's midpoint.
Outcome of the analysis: -1.8 A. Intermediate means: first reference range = 4.66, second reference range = 4.66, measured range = 4.87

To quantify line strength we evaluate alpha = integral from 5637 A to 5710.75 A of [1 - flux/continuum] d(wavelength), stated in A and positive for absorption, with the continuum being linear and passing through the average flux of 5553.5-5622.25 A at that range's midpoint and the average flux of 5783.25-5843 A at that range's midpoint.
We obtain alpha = -2.4 A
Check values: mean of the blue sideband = 4.45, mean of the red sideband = 4.96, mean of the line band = 4.8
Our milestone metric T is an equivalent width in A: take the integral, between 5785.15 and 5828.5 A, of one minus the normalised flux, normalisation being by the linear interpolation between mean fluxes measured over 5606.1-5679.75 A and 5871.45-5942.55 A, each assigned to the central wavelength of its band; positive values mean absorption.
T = -4.2 A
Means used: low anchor 4.7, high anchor 4.32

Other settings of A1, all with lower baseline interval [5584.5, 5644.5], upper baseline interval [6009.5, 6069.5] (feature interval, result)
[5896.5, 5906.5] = 0.19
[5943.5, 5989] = -0.03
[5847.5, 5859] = -0.07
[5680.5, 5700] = -0.08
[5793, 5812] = -0.07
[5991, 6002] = -0.01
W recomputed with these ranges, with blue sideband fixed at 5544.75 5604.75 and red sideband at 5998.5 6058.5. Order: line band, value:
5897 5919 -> 0.06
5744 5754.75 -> -0.09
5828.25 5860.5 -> -0.08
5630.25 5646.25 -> -0.05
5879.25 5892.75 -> 0.39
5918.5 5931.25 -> -0.02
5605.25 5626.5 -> -0.02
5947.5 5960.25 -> -0.05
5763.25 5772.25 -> -0.05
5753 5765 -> -0.04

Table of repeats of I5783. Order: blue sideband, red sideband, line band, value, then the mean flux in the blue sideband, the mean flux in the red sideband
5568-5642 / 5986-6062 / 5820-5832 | -0.9 A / 4.43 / 4.93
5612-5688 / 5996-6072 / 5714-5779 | -1.3 A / 4.73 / 4.92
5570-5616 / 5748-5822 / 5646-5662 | -1.7 A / 4.36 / 4.87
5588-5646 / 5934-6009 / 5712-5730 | -0.9 A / 4.52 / 4.94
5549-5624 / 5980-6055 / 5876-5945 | 7.4 A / 4.51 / 4.92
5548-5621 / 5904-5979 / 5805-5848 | -2.0 A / 4.49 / 4.94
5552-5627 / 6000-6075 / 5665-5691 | -0.8 A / 4.48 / 4.93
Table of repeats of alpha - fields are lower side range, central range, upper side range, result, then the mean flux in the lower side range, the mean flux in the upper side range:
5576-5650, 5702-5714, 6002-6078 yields -0.13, 4.53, 4.92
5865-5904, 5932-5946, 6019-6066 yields -2.03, 3.89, 4.91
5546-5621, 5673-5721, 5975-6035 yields -1.57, 4.5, 4.91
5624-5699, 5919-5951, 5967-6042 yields 0.20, 4.78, 4.95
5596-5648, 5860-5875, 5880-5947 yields -1.83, 4.59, 4.29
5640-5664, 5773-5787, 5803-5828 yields 0.41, 4.88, 4.86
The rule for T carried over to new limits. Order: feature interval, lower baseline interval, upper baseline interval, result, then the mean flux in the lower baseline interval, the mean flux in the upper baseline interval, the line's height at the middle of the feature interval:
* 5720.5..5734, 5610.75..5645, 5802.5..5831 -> -0.5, 4.59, 4.94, 4.77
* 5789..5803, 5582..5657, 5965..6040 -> -0.8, 4.56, 4.94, 4.74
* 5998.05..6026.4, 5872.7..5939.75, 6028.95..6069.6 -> -1.0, 4.28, 4.89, 4.73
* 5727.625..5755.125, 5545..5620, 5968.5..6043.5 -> -1.1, 4.5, 4.94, 4.66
